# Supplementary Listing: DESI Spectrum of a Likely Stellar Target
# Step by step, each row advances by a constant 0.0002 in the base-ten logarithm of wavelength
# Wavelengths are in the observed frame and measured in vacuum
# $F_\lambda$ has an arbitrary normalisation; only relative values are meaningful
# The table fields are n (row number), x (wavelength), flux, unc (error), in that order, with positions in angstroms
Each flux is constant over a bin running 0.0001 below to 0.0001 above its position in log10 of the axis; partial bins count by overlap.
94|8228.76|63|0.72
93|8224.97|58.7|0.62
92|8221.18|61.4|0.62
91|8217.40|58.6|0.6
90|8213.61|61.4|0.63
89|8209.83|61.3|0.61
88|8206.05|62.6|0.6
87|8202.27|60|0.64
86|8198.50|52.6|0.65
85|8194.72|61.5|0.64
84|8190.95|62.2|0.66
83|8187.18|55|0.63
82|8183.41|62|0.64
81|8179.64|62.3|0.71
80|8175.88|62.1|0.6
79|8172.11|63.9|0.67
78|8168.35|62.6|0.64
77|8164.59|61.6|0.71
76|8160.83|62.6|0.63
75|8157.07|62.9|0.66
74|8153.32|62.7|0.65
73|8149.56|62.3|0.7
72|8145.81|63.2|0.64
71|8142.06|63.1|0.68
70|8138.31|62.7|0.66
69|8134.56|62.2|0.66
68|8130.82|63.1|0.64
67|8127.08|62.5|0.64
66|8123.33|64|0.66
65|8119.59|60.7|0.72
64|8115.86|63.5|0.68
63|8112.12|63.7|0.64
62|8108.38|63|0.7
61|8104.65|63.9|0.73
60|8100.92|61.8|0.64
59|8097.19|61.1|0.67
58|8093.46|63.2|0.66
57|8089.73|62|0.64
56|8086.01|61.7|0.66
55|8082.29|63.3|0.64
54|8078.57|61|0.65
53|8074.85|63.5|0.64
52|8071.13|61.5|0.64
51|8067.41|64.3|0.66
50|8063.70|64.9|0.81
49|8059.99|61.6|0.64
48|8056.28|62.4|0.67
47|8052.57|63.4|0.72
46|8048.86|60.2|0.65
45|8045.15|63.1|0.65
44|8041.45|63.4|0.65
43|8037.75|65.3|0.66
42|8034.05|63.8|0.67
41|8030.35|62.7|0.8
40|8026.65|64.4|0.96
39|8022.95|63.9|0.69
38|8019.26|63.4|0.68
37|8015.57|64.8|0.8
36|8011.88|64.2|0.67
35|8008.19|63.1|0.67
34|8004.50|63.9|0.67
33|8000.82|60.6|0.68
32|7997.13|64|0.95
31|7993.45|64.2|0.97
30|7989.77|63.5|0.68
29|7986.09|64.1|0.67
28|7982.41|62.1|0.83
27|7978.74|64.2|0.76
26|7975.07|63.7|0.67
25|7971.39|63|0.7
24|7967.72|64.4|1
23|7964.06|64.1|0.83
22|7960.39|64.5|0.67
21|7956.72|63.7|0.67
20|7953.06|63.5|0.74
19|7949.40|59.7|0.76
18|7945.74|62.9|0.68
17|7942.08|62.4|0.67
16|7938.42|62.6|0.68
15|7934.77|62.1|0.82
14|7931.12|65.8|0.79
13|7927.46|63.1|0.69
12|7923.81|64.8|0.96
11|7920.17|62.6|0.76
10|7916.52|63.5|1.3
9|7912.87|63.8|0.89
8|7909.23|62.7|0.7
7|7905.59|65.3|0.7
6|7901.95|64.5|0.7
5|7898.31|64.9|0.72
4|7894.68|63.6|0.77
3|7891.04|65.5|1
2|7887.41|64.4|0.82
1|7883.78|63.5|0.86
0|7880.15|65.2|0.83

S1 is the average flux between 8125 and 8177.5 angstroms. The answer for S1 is 62.7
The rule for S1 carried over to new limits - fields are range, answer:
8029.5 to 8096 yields 62.8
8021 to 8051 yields 63.3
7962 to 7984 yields 63.6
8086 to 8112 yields 62.5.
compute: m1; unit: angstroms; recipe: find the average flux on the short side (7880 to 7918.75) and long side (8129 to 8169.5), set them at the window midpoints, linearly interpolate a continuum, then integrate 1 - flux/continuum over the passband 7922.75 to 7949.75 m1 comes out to 0.4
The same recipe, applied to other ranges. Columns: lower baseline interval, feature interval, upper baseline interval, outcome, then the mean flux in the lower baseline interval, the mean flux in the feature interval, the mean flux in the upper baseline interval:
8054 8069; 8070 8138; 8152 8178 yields 0.52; 63.3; 62.6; 62.6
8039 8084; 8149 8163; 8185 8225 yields -0.45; 62.8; 62.6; 59.6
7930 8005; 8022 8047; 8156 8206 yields -0.51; 63.3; 63.8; 60.9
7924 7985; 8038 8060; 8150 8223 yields -0.09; 63.3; 62.6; 61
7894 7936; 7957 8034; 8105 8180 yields -0.15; 63.9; 63.6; 62.8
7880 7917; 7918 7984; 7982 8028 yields 0.65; 64.3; 63.3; 63.6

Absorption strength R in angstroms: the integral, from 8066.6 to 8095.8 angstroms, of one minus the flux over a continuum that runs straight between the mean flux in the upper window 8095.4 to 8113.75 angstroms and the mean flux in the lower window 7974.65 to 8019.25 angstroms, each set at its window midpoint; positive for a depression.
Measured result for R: 0.18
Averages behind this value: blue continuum 63.5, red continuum 62.7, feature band 62.5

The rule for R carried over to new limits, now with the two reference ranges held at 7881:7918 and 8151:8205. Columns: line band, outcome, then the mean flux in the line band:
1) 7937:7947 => 0.2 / 62.6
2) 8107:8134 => -0.5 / 62.9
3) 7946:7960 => 0.2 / 62.6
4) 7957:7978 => -0.2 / 63.9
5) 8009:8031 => -0.4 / 63.9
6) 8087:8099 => 0.0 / 62.1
